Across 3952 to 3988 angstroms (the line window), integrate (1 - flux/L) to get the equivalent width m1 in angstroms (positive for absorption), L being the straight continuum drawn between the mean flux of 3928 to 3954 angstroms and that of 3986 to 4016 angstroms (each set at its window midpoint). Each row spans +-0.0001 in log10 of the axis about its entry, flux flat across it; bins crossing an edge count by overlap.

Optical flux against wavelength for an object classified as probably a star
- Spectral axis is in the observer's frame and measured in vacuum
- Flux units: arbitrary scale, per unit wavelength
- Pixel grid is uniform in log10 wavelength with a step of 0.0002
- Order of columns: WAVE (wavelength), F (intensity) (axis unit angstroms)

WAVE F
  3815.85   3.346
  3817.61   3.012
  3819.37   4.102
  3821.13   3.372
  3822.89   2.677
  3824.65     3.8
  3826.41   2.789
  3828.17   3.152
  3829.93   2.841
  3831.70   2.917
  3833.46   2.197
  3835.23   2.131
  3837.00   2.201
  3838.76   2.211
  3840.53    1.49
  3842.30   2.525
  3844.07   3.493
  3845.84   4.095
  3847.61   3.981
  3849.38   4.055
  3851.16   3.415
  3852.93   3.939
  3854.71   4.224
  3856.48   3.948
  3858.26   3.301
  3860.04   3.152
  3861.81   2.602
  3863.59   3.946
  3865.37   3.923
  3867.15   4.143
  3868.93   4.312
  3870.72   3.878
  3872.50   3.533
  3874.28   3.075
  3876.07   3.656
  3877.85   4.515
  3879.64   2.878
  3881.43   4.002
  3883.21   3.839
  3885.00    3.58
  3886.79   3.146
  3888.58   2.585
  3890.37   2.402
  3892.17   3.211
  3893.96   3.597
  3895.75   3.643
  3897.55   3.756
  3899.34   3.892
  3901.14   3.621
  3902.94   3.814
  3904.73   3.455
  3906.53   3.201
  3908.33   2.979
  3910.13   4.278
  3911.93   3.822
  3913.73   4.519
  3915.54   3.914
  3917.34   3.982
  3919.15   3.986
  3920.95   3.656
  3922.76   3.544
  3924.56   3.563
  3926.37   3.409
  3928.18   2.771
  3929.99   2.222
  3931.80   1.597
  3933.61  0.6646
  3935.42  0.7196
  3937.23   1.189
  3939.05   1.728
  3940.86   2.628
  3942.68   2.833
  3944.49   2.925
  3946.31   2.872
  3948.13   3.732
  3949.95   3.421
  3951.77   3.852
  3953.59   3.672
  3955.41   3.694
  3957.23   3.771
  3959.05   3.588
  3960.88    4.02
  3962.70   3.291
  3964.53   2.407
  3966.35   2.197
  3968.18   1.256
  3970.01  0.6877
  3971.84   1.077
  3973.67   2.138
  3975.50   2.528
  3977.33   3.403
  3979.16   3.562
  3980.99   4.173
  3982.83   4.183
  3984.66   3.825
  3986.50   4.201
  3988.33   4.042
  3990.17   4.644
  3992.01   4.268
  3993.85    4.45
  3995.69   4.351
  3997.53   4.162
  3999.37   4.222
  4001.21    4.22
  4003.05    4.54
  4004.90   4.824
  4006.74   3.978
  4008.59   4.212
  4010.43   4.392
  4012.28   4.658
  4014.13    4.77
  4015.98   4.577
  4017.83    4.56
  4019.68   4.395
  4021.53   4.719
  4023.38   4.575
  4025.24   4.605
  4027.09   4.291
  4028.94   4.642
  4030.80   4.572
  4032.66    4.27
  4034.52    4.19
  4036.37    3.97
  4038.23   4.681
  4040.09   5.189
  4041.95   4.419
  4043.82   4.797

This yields 2.92 angstroms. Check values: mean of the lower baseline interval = 2.42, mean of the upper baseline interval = 4.38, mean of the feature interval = 3.07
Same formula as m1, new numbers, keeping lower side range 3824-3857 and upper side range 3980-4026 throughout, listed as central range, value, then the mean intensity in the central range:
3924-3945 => 9.2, 2.15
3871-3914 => -0.2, 3.53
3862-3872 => -1.8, 3.92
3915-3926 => 0.0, 3.75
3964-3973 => 5.7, 1.5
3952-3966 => 2.0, 3.46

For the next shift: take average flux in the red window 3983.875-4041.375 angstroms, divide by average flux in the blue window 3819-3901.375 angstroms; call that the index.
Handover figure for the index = 1.32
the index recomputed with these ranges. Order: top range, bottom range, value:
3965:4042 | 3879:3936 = 1.21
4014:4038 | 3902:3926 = 1.19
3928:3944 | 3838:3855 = 0.54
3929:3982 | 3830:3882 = 0.78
